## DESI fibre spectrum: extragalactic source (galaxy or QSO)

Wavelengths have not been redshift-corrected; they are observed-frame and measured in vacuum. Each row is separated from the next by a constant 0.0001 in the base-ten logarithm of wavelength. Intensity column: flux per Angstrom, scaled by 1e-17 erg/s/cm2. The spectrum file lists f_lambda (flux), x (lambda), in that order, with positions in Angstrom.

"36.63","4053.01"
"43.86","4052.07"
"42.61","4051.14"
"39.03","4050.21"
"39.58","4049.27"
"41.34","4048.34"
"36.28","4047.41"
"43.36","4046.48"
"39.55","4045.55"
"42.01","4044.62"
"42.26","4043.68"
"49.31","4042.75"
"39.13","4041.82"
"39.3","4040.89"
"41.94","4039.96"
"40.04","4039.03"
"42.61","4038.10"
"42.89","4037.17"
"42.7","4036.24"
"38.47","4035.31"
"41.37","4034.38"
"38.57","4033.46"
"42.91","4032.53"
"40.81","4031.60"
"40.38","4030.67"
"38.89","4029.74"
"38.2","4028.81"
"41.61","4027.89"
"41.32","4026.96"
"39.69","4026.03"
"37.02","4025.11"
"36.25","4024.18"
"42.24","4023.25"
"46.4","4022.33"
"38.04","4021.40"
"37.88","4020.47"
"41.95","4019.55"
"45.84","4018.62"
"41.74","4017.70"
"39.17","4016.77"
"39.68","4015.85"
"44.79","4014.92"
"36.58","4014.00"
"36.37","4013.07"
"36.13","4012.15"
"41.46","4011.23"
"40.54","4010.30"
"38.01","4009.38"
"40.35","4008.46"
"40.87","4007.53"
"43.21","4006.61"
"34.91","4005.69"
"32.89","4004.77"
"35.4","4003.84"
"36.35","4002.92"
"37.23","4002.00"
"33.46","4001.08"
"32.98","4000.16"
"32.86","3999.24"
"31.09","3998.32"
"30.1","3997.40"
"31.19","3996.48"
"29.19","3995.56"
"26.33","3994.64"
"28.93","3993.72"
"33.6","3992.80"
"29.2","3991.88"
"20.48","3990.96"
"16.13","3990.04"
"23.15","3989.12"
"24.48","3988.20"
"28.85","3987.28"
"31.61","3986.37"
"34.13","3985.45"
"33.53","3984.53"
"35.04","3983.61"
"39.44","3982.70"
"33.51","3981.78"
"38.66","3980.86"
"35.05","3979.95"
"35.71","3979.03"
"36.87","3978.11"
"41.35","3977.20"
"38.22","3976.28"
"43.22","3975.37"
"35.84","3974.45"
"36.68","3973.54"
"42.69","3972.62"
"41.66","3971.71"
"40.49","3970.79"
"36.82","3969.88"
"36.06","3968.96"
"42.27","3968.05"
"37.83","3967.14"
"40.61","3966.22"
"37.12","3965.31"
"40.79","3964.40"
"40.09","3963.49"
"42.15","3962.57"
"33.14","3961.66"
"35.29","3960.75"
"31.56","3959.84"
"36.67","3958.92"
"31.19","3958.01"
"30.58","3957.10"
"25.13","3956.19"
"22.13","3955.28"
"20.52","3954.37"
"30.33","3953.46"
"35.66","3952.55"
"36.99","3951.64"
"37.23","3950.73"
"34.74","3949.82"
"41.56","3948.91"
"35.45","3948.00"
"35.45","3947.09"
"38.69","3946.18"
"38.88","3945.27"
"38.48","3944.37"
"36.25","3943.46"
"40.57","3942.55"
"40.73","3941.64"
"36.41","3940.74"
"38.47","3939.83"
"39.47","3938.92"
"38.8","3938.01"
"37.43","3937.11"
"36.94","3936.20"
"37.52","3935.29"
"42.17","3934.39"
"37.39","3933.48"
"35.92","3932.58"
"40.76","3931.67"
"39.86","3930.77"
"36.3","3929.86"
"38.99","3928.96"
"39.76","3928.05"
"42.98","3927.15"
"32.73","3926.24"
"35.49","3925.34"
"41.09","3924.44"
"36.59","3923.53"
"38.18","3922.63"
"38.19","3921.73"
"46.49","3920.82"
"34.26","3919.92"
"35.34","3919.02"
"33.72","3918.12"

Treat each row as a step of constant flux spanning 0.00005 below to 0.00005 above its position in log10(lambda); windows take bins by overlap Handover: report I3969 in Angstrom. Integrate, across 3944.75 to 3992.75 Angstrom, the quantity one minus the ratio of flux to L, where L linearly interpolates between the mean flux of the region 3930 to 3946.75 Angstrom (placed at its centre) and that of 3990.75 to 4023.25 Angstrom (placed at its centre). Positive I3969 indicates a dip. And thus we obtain 3.79 Angstrom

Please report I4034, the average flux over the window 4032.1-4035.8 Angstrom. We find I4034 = 40.4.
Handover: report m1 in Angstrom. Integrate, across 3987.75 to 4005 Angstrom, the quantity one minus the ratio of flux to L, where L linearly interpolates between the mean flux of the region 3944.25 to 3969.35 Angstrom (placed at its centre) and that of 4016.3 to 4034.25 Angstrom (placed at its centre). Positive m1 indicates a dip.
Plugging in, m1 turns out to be 3.9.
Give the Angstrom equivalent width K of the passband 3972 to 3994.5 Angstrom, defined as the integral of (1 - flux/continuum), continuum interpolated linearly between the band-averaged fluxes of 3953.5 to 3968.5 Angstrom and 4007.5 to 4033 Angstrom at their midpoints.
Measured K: 1.9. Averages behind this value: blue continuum 34.1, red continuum 40.2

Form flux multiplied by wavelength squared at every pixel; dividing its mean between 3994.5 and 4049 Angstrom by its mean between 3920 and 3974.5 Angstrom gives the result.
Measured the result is 1.09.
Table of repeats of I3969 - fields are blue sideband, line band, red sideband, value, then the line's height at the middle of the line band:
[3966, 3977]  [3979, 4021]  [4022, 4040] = 5.71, 40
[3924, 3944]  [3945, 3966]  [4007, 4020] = 2.43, 38.9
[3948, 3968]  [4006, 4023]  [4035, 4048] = -0.54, 39.2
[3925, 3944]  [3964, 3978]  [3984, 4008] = -2.16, 34.1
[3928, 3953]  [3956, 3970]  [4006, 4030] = 0.87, 38.7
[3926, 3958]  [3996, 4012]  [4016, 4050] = 1.36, 39.4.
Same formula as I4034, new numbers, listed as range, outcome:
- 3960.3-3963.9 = 37.6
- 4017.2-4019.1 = 43.6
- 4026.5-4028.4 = 41.5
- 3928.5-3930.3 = 37.6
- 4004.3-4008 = 37.9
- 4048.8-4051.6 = 40.4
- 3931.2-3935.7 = 38.8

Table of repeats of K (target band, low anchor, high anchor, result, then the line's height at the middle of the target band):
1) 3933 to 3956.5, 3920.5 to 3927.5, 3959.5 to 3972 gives 1.6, 38.5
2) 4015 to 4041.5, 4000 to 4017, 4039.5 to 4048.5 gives -0.5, 39.9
